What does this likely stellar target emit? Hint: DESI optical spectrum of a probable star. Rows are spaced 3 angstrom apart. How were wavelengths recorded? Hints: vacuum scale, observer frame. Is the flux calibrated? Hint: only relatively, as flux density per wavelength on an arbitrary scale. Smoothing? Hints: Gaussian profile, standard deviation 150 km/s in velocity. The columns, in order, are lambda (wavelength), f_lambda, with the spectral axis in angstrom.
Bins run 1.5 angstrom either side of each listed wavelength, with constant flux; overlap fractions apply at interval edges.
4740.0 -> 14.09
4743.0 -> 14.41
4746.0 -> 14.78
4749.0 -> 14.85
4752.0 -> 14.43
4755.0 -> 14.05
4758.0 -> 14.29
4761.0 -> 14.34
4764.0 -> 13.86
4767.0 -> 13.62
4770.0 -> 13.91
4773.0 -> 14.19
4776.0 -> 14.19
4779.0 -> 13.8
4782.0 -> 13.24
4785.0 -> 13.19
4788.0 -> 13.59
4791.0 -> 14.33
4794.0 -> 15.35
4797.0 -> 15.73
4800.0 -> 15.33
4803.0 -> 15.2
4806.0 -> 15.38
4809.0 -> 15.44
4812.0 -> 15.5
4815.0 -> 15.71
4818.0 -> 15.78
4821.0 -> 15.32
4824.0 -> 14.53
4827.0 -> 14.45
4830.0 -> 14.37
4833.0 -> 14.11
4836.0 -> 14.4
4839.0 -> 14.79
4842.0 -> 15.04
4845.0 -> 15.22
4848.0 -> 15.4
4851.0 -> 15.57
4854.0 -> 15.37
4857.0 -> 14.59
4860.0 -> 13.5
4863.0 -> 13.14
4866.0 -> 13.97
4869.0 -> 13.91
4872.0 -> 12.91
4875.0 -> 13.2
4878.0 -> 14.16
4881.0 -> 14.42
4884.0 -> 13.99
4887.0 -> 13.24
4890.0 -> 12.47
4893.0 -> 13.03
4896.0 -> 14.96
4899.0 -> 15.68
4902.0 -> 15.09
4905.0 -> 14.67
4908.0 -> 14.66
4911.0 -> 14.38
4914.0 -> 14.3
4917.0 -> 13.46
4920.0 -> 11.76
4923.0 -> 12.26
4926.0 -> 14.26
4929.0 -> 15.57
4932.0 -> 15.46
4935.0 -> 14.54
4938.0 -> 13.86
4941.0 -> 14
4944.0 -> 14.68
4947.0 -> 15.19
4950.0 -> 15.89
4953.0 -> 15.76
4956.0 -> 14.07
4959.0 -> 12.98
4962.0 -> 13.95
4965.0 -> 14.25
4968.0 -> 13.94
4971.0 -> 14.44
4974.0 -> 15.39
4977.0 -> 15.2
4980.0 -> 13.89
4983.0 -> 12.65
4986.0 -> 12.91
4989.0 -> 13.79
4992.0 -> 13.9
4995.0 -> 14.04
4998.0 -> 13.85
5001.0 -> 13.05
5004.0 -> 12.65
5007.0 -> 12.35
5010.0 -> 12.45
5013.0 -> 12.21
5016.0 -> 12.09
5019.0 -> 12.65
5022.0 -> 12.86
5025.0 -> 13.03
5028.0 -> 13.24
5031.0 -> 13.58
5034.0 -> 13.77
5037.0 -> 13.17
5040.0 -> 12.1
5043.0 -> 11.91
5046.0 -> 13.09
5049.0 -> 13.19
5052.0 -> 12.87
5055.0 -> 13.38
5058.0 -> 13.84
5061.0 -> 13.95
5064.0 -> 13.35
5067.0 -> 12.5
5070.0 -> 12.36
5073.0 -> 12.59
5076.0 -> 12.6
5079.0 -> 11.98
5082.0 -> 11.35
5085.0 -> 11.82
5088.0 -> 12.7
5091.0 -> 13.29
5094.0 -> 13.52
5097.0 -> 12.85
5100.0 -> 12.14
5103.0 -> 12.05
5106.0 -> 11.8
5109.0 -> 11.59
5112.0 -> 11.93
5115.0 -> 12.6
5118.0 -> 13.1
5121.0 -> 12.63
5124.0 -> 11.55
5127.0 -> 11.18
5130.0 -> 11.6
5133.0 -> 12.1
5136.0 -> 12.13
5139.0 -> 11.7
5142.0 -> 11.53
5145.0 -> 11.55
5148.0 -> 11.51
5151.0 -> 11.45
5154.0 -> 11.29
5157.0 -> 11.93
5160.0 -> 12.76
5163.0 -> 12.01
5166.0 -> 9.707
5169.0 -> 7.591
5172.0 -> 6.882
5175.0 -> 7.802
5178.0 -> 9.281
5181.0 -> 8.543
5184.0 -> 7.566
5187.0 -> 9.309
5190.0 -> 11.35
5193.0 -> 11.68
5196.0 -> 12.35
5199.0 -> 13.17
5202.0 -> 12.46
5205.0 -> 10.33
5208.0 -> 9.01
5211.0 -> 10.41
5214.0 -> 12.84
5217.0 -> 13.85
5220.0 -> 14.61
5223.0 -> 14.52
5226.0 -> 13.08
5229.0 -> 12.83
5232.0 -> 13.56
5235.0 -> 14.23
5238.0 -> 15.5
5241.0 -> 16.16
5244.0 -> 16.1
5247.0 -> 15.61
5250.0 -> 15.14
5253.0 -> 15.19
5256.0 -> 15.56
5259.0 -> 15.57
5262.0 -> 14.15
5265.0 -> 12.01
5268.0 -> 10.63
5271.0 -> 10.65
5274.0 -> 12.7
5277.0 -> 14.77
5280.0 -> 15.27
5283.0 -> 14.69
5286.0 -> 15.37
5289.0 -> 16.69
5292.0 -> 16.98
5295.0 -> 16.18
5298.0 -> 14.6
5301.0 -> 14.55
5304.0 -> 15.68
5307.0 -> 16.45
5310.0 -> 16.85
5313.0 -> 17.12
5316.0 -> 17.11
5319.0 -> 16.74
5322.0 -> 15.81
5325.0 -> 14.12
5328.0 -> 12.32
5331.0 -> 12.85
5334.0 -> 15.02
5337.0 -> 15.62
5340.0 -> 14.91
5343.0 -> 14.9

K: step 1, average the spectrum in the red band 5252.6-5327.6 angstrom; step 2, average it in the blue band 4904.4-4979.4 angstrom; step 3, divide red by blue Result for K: 1.0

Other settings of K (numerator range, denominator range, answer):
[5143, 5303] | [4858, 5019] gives 0.92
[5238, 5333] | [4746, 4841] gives 1.03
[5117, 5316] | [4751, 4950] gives 0.89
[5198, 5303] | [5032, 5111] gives 1.10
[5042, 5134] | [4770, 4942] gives 0.87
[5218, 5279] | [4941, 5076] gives 1.05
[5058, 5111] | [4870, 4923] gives 0.90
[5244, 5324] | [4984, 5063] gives 1.15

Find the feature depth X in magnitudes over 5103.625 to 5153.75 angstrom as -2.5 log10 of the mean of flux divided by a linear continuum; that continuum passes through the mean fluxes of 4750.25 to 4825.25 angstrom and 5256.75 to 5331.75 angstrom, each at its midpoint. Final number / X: 0.236 mag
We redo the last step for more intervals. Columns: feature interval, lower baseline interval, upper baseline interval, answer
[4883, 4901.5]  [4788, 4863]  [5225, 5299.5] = 0.07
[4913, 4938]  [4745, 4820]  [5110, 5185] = -0.07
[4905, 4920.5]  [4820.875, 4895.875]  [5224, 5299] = 0.02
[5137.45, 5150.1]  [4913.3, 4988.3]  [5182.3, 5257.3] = 0.16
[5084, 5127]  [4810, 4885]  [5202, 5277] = 0.12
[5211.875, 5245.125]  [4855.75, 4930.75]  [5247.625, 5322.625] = 0.05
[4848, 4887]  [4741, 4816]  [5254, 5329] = 0.04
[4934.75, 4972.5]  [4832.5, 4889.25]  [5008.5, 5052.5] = -0.08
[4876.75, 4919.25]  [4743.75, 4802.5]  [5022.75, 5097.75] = -0.04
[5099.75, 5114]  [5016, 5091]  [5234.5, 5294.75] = 0.12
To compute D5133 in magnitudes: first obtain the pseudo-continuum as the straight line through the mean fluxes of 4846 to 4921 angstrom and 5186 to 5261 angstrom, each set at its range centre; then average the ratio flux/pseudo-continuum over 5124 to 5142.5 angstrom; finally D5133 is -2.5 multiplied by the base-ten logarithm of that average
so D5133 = 0.16 mag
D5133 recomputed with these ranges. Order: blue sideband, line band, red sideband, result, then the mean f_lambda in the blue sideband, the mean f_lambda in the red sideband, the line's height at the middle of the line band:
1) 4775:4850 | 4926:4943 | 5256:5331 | 0.01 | 14.8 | 14.8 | 14.8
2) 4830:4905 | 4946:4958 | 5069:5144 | -0.12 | 14.3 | 12.2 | 13.5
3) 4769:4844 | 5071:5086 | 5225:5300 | 0.20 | 14.7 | 14.5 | 14.6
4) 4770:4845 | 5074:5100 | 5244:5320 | 0.19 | 14.7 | 15.1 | 14.9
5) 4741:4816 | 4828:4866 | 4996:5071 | -0.04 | 14.5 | 13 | 14.1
